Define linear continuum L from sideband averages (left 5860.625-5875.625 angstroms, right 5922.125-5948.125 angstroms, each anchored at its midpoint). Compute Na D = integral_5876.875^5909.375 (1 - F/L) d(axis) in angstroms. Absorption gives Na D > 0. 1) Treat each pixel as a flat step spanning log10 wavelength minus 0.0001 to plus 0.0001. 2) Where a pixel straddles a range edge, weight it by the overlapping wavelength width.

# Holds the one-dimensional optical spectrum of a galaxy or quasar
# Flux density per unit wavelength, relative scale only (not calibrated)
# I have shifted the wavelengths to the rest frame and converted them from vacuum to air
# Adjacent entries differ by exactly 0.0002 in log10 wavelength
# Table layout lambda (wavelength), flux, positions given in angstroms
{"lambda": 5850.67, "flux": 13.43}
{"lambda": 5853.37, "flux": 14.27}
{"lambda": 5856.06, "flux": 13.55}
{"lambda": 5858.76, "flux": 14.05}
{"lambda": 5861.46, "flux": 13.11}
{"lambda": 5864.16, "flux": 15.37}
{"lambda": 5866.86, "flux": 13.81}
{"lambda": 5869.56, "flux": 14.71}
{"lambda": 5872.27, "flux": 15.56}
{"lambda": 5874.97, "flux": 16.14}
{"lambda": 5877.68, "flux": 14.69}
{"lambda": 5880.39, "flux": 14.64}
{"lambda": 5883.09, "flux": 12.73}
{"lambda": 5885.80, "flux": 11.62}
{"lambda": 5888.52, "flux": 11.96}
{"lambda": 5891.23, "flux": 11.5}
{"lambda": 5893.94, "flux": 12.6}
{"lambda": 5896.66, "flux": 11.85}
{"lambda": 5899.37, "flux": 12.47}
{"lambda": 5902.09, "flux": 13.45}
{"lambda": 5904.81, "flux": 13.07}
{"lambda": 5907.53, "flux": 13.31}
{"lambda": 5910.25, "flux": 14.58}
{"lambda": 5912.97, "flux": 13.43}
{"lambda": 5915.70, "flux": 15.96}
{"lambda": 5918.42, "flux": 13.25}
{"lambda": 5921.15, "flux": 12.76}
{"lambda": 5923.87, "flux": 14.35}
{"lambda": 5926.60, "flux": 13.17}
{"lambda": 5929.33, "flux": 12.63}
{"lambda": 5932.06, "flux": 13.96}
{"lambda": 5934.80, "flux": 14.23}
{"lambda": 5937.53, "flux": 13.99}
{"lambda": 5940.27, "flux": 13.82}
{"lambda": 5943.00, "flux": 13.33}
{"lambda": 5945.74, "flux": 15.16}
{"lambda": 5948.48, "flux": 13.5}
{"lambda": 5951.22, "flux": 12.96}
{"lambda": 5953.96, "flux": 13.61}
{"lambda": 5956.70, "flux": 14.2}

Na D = 3.6 angstroms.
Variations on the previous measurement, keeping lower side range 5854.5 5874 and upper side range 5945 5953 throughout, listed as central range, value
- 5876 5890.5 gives 1.1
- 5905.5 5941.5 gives 0.4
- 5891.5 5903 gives 1.4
